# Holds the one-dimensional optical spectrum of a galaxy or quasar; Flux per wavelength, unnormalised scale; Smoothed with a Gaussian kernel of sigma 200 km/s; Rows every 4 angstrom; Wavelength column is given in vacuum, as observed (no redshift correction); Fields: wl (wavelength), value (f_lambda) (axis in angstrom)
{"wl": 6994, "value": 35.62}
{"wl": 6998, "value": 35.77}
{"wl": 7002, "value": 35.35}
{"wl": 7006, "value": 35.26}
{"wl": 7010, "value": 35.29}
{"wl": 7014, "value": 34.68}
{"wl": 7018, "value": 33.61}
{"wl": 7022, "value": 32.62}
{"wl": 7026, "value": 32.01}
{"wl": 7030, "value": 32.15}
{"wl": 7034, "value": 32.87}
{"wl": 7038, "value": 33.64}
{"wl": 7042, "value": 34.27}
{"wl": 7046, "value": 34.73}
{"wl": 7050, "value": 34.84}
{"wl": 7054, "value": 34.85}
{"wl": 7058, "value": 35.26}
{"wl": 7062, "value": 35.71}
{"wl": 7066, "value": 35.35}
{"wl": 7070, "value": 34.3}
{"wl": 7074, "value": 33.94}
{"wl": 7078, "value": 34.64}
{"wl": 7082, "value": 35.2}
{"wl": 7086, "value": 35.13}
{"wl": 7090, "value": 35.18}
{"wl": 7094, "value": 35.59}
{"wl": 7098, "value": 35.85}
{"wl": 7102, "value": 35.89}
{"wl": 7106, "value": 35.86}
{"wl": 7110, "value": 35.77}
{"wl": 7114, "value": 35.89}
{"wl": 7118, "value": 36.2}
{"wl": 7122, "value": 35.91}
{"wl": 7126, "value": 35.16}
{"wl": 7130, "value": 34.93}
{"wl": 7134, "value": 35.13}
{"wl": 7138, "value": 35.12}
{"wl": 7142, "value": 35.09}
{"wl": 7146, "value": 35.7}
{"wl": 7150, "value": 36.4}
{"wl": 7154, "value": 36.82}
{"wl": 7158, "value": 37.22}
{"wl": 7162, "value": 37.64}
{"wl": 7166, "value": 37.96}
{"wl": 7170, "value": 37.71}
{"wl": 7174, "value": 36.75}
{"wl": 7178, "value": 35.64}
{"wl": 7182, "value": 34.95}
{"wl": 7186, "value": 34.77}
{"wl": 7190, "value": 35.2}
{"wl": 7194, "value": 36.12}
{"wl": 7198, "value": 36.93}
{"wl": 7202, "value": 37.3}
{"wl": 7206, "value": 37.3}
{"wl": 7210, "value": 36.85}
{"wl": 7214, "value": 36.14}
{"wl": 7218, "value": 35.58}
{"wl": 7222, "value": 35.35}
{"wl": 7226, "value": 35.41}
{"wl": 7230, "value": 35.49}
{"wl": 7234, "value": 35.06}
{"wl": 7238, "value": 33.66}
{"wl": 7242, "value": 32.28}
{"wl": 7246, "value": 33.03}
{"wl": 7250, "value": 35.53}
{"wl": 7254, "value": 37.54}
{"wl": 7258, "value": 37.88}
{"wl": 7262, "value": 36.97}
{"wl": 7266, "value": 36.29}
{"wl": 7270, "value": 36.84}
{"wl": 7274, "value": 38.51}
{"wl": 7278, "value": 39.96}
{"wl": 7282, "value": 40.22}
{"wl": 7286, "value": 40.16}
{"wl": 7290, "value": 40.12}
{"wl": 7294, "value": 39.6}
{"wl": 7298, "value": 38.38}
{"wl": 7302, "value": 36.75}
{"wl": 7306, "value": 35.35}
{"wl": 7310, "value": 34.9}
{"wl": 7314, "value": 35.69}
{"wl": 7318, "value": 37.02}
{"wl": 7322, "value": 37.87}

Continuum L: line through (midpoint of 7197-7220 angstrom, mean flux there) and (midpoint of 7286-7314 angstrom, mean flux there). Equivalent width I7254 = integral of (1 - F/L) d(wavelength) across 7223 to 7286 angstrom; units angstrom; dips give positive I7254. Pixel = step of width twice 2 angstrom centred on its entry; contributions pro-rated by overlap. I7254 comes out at 1.2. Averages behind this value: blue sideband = 36.7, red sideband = 37.6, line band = 36.4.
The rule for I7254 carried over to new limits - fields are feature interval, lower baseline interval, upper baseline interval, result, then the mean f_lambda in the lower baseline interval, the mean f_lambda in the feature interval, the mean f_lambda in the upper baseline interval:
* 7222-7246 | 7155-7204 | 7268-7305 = 2.1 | 36.5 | 34.3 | 38.9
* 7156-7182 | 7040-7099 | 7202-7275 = -1.1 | 35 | 37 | 35.9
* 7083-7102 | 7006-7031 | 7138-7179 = -0.1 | 33.6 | 35.5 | 36.6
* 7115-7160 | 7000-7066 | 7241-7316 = -0.4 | 34.2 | 35.8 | 37.2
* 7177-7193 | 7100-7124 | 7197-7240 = 0.3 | 35.9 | 35.2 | 35.9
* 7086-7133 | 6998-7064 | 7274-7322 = -0.4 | 34.2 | 35.6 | 38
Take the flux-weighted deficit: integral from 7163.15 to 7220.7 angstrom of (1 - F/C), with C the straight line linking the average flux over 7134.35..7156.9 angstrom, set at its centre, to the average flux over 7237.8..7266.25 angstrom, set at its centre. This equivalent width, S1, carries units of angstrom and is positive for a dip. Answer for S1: -1.1 angstrom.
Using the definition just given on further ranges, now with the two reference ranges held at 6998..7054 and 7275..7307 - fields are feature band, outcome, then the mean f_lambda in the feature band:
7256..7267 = 0.4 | 37.1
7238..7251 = 1.6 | 33.5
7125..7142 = 0.4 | 35.1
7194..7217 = 0.3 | 36.8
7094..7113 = -0.2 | 35.8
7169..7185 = 0.3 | 36.1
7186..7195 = 0.4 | 35.4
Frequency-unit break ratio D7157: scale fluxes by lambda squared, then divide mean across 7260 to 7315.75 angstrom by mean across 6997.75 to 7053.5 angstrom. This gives 1.20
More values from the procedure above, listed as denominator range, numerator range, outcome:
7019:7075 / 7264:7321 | 1.19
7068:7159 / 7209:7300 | 1.08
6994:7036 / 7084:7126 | 1.08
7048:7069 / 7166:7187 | 1.06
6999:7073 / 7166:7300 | 1.13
